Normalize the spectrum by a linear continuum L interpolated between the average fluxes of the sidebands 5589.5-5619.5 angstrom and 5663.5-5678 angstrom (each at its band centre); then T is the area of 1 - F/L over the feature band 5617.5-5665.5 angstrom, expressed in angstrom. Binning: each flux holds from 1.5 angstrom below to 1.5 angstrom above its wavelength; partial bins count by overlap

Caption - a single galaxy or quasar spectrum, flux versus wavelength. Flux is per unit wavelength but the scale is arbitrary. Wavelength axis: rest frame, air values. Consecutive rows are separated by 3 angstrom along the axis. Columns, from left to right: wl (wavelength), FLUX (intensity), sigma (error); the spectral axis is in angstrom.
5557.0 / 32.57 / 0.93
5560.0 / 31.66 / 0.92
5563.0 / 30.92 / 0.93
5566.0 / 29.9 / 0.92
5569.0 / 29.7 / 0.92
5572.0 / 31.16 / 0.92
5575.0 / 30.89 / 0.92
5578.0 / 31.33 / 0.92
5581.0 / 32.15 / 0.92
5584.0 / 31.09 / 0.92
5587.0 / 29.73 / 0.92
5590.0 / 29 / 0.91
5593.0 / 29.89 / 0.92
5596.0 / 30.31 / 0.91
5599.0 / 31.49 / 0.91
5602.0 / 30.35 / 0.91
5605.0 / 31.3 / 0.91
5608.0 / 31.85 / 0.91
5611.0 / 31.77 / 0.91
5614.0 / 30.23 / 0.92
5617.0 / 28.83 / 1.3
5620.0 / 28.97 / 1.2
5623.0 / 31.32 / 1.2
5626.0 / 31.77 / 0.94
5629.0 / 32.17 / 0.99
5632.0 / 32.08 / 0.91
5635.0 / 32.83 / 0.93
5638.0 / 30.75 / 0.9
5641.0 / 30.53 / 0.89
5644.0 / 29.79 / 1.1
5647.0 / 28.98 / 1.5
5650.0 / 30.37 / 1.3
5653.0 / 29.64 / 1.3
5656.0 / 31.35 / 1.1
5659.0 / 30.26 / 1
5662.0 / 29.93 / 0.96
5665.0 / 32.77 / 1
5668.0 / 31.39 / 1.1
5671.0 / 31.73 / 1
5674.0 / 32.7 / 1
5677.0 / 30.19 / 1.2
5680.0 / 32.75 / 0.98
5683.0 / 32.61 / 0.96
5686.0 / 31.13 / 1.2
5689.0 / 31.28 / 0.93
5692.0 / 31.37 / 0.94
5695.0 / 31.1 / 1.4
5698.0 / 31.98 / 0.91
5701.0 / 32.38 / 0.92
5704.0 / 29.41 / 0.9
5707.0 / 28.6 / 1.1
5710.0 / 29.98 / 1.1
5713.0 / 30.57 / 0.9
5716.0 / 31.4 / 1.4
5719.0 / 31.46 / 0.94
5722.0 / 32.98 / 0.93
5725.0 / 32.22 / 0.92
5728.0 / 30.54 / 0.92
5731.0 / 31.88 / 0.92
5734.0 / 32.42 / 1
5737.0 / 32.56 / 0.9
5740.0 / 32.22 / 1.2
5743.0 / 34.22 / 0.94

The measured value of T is 0.72 angstrom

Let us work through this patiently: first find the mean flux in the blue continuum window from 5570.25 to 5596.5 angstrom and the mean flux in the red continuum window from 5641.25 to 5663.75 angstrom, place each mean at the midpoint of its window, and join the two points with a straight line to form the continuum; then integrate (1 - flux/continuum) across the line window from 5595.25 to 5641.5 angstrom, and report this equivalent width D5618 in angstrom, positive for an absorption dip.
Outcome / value -1.1 angstrom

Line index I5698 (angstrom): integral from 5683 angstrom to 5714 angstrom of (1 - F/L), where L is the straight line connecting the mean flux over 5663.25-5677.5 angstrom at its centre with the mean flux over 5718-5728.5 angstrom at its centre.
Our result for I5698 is 0.99 angstrom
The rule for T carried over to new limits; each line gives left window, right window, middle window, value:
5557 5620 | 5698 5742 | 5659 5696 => -0.44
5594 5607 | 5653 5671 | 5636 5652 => 0.44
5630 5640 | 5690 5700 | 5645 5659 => 0.73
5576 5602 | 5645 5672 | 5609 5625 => 0.16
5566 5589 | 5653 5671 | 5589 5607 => 0.21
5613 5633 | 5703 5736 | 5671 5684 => -0.45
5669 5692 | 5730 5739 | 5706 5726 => 0.65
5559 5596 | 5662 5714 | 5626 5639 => -0.45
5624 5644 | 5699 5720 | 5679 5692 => -0.41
